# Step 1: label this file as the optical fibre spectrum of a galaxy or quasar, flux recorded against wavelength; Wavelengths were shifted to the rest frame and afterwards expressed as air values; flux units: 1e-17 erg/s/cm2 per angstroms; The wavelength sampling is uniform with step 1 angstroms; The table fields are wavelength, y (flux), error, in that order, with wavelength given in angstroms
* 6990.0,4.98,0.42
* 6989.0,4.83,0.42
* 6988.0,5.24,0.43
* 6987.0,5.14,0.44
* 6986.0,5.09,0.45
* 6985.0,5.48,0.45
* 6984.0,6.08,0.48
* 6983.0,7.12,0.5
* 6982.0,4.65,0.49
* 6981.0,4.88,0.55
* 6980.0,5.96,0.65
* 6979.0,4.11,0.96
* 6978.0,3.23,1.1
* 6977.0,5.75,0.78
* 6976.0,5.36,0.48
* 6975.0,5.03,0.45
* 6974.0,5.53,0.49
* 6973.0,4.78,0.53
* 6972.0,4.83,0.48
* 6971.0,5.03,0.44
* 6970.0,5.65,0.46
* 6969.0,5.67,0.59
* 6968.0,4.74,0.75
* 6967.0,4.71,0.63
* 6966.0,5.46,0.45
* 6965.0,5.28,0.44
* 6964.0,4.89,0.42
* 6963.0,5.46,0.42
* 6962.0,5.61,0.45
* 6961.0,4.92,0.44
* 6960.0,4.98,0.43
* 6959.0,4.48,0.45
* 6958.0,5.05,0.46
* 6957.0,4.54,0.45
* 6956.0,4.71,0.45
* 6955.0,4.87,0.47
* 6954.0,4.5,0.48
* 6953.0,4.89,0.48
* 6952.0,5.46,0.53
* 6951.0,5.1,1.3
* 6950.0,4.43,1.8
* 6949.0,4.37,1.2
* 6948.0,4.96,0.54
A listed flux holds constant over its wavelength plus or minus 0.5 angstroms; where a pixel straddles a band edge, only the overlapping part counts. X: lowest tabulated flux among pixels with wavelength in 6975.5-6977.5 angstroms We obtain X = 5.36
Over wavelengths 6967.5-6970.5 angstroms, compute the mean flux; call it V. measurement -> 5.35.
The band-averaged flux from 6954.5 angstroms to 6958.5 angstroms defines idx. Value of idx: 4.79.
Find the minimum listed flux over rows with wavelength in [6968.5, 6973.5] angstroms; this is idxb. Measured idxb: 4.78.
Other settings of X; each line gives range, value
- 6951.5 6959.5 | 4.48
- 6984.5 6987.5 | 5.09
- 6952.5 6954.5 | 4.5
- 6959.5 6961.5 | 4.92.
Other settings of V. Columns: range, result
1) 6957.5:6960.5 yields 4.84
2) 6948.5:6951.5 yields 4.63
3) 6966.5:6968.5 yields 4.72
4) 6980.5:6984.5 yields 5.68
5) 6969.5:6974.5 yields 5.16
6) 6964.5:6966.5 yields 5.37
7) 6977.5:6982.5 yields 4.57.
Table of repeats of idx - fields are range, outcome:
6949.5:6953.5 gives 4.97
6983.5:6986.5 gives 5.55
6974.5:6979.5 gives 4.7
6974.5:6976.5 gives 5.2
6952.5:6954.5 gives 4.7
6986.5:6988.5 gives 5.19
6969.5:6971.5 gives 5.34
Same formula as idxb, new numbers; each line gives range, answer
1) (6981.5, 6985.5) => 4.65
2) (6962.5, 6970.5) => 4.71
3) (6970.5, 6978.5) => 3.23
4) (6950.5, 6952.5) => 5.1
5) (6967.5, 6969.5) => 4.74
